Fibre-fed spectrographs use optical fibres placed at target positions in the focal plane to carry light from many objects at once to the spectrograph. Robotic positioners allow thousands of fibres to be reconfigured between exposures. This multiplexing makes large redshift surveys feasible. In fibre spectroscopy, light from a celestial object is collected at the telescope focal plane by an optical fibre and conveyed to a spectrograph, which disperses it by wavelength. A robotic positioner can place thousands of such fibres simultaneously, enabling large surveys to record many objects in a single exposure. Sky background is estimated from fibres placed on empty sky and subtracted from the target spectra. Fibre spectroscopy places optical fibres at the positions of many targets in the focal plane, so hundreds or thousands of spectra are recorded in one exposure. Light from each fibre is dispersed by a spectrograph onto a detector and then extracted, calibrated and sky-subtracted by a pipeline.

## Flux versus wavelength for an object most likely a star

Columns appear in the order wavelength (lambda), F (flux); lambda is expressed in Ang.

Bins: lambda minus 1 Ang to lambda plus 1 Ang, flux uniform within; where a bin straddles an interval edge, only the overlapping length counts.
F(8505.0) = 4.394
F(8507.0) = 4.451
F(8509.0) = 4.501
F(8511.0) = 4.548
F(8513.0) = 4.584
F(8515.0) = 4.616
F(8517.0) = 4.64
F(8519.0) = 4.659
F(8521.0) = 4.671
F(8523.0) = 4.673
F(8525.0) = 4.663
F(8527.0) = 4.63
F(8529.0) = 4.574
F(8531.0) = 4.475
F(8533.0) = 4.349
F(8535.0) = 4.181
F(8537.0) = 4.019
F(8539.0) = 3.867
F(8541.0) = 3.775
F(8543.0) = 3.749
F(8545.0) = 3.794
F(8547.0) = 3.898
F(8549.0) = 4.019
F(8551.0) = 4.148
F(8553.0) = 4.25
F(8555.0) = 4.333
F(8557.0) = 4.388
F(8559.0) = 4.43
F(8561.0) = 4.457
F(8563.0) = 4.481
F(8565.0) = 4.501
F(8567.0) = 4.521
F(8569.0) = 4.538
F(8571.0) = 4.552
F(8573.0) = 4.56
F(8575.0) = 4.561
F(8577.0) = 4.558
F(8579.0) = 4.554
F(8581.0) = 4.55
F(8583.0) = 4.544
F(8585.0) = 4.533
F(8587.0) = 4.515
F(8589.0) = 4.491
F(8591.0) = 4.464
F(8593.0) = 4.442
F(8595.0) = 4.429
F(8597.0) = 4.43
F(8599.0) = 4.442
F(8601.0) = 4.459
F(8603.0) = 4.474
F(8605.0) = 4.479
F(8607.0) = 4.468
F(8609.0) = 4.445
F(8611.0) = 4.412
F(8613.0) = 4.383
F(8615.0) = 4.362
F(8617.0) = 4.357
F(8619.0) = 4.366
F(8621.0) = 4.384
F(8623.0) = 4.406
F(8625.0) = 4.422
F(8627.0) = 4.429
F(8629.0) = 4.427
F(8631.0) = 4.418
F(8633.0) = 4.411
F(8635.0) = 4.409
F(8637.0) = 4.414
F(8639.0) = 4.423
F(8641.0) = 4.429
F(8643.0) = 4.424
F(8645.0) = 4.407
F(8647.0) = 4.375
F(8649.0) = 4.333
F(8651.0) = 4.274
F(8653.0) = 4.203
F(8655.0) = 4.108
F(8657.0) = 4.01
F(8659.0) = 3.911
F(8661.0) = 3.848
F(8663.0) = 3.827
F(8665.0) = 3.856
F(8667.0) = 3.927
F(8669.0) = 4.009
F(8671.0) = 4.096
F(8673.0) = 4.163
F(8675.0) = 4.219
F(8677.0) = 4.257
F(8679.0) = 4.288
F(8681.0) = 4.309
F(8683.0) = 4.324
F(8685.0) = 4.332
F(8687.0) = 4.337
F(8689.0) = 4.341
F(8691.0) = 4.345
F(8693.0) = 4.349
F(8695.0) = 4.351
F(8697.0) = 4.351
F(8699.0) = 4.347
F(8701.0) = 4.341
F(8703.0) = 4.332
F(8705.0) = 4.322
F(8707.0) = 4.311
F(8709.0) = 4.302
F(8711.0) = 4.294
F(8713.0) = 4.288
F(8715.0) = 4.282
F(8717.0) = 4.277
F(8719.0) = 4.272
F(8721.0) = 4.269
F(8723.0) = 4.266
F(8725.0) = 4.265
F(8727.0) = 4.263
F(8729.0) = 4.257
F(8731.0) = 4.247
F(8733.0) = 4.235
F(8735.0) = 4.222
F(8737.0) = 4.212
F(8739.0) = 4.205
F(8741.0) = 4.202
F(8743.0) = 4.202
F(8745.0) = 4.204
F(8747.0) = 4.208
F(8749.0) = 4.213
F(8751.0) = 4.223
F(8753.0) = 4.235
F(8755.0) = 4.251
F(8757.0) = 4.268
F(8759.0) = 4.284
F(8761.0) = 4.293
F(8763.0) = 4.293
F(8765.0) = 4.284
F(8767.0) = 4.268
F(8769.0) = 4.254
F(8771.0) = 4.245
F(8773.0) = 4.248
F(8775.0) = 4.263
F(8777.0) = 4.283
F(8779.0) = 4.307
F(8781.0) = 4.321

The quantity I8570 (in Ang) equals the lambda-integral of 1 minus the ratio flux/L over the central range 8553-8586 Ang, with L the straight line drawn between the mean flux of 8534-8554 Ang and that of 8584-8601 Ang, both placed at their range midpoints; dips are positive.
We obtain -2.1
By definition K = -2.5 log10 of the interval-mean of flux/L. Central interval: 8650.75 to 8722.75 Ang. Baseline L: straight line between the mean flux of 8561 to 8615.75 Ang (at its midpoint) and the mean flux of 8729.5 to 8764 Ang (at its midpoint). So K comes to 0.030 mag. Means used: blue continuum 4.49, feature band 4.21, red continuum 4.24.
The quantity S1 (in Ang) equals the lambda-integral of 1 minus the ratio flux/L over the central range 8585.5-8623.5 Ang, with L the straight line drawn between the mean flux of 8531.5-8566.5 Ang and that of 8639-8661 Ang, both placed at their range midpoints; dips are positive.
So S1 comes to -2.1 Ang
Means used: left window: 4.17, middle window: 4.43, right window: 4.24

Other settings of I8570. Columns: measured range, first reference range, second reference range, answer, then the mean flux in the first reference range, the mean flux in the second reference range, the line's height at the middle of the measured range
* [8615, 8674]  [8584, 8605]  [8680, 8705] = 2.1 Ang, 4.47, 4.34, 4.4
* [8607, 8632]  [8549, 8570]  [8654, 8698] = -0.8 Ang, 4.39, 4.16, 4.27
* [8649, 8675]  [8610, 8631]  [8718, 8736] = 1.8 Ang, 4.4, 4.26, 4.34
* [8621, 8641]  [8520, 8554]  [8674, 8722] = -0.7 Ang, 4.22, 4.31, 4.27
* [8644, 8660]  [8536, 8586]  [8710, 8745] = 0.3 Ang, 4.3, 4.25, 4.27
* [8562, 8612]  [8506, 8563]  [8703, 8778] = -2.1 Ang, 4.34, 4.26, 4.32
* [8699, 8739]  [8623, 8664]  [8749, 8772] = -0.1 Ang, 4.28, 4.26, 4.27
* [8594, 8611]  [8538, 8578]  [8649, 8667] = -1.2 Ang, 4.27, 4.02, 4.16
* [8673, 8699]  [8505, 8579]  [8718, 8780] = -0.1 Ang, 4.38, 4.25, 4.29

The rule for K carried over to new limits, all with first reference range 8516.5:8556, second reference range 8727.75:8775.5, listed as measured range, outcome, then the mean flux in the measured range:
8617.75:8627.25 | -0.036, 4.4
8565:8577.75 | -0.070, 4.54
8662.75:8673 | 0.073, 3.97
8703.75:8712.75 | -0.015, 4.31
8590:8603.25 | -0.047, 4.45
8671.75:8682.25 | 0.001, 4.25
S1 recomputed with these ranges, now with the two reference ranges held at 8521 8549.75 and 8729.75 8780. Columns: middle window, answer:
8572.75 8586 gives -1.1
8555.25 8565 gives -0.5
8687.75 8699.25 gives -0.3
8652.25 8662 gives 0.5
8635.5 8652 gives -0.6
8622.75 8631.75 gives -0.4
